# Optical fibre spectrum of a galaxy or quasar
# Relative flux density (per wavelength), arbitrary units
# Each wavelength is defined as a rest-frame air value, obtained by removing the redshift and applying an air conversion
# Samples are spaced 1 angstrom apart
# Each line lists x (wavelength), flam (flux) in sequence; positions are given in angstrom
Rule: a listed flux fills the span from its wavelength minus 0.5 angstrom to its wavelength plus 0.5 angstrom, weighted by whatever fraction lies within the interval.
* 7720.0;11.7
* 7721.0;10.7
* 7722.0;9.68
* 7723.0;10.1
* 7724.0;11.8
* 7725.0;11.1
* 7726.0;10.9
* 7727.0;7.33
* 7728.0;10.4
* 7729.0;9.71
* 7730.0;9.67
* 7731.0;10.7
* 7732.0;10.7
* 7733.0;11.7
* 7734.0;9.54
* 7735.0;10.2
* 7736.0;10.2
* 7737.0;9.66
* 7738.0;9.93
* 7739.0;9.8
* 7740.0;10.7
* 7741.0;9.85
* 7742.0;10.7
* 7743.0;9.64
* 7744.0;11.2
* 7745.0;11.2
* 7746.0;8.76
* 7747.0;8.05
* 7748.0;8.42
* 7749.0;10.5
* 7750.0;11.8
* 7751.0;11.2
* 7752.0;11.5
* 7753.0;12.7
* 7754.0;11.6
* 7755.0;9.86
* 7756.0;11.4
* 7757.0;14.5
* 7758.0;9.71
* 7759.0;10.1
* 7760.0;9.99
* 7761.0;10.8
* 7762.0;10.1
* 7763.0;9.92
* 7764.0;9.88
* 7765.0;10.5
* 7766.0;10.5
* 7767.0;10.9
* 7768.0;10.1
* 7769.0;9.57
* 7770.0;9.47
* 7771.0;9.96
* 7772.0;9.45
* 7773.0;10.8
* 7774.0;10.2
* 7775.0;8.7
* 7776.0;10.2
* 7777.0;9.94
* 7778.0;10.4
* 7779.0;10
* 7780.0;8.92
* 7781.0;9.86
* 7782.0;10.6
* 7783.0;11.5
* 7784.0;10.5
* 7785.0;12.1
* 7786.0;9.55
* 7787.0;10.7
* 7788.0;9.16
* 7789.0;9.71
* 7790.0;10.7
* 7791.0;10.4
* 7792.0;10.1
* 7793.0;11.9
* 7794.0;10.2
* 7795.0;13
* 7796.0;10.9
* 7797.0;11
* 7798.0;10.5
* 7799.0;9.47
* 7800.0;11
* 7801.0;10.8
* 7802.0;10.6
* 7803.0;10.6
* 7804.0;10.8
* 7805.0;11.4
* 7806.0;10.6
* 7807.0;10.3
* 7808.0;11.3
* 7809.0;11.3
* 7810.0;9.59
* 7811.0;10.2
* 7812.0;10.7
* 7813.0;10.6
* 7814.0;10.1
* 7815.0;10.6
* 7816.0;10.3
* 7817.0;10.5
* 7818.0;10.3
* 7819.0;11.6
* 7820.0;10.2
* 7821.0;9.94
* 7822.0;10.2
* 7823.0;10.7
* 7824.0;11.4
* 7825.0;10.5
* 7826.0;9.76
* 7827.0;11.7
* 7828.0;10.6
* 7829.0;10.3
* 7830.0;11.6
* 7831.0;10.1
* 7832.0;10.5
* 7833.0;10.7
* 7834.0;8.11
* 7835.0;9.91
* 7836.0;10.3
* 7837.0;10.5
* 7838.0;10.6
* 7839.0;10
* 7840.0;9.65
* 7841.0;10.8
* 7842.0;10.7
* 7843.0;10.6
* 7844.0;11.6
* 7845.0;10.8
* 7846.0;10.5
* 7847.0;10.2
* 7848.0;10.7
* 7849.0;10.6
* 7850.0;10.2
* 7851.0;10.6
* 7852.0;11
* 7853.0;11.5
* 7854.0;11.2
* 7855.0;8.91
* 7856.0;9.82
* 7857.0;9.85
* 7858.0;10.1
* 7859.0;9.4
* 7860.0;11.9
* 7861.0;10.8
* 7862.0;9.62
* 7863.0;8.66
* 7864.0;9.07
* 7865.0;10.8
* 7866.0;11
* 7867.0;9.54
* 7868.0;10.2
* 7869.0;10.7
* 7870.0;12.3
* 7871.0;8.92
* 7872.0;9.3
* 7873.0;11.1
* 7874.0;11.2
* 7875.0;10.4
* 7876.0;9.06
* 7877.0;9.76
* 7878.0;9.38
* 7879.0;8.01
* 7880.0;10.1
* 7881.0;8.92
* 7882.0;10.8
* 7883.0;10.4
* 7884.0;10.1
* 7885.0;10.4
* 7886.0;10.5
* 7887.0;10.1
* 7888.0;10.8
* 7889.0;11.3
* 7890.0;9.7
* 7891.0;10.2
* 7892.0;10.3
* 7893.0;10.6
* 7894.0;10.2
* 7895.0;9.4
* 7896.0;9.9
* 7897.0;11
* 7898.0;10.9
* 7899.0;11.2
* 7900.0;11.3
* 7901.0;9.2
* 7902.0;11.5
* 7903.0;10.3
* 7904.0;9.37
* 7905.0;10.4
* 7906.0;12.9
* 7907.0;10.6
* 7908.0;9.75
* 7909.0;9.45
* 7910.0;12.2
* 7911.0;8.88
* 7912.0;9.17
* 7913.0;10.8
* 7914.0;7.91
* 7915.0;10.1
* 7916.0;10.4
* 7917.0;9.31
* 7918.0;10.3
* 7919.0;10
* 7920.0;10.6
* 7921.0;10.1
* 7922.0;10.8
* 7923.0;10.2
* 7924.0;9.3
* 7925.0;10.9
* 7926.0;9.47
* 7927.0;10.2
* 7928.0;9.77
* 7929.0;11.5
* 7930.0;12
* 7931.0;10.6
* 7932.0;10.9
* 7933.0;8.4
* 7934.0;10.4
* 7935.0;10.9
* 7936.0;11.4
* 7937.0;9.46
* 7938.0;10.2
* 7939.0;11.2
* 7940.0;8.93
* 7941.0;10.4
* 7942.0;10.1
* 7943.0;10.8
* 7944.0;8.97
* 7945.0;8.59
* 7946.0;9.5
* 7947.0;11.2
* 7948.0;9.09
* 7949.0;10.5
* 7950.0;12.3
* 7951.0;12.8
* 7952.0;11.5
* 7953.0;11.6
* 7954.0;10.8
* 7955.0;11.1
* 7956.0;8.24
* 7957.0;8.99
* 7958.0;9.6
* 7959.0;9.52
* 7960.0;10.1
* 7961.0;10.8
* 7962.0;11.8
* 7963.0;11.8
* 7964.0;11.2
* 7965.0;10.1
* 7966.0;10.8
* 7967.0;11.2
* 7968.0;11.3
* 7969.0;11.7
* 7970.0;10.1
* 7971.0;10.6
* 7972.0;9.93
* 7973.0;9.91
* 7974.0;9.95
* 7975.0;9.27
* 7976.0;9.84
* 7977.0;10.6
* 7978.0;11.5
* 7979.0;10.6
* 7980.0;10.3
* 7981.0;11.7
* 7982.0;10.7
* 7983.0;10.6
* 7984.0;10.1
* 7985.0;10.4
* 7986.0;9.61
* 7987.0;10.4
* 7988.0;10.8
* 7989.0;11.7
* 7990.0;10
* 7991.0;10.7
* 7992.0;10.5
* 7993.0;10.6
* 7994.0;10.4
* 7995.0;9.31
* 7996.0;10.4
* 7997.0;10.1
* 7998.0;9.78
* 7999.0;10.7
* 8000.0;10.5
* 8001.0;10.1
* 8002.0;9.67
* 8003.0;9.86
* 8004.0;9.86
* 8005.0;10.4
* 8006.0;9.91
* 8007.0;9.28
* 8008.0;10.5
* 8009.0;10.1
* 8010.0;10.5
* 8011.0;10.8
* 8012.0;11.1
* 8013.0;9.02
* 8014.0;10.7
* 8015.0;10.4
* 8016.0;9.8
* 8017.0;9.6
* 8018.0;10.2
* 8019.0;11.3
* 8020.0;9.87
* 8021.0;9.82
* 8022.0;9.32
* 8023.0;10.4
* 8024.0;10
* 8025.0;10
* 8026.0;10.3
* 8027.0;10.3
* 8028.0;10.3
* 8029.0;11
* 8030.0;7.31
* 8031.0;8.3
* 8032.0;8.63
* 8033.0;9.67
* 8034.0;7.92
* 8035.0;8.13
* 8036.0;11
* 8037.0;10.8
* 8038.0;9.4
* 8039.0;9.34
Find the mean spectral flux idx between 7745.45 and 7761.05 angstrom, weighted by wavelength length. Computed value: 10.7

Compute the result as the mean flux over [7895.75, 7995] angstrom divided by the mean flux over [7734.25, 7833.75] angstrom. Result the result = 1.0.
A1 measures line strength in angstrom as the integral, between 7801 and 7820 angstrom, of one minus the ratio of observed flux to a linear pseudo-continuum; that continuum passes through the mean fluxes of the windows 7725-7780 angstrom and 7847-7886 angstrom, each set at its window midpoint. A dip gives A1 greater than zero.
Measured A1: -0.75 angstrom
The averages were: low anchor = 10.3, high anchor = 10.2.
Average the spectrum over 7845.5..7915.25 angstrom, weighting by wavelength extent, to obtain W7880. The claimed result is 10.2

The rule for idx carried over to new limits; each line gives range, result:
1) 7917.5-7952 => 10.4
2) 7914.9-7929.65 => 10.2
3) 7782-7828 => 10.6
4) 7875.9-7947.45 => 10.2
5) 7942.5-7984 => 10.5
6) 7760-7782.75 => 10.1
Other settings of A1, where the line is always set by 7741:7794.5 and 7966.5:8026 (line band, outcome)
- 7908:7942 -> 0.5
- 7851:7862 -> -0.1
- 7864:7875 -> -0.1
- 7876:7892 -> 0.5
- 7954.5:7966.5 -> 0.0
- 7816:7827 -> -0.2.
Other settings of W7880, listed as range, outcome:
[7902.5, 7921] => 10.1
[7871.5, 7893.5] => 10.1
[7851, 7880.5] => 10.1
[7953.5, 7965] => 10.3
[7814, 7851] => 10.5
